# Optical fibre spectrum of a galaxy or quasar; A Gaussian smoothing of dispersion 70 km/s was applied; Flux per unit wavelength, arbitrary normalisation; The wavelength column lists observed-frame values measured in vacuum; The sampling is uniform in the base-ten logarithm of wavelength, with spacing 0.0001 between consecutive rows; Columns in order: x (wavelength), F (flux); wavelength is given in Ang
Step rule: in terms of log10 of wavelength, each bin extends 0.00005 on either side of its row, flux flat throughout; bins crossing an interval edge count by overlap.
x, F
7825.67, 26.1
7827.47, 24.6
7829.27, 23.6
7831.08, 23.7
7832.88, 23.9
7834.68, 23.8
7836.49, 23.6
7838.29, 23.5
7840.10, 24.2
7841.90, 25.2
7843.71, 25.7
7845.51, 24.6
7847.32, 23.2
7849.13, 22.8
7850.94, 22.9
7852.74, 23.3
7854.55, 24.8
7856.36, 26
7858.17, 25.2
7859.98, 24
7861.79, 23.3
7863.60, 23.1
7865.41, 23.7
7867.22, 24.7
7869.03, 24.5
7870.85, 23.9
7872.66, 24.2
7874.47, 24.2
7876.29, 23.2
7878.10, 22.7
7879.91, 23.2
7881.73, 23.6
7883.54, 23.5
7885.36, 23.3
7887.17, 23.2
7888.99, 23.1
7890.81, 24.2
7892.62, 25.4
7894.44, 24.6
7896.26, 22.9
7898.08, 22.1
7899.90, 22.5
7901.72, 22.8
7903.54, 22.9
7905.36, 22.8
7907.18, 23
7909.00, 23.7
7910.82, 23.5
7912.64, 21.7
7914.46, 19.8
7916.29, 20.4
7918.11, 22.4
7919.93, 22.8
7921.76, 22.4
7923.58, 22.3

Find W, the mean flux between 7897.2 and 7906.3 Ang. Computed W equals 22.6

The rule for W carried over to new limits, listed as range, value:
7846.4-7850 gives 23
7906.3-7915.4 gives 22.3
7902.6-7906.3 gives 22.9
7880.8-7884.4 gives 23.5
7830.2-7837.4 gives 23.8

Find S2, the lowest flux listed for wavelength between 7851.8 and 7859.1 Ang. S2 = 23.3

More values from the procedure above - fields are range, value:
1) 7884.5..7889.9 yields 23.1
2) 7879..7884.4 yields 23.2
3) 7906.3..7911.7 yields 23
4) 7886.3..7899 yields 22.1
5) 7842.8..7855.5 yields 22.8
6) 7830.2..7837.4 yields 23.6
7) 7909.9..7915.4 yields 19.8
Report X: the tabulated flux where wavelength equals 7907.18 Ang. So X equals 23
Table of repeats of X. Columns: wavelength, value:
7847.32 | 23.2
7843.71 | 25.7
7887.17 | 23.2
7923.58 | 22.3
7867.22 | 24.7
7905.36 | 22.8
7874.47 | 24.2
